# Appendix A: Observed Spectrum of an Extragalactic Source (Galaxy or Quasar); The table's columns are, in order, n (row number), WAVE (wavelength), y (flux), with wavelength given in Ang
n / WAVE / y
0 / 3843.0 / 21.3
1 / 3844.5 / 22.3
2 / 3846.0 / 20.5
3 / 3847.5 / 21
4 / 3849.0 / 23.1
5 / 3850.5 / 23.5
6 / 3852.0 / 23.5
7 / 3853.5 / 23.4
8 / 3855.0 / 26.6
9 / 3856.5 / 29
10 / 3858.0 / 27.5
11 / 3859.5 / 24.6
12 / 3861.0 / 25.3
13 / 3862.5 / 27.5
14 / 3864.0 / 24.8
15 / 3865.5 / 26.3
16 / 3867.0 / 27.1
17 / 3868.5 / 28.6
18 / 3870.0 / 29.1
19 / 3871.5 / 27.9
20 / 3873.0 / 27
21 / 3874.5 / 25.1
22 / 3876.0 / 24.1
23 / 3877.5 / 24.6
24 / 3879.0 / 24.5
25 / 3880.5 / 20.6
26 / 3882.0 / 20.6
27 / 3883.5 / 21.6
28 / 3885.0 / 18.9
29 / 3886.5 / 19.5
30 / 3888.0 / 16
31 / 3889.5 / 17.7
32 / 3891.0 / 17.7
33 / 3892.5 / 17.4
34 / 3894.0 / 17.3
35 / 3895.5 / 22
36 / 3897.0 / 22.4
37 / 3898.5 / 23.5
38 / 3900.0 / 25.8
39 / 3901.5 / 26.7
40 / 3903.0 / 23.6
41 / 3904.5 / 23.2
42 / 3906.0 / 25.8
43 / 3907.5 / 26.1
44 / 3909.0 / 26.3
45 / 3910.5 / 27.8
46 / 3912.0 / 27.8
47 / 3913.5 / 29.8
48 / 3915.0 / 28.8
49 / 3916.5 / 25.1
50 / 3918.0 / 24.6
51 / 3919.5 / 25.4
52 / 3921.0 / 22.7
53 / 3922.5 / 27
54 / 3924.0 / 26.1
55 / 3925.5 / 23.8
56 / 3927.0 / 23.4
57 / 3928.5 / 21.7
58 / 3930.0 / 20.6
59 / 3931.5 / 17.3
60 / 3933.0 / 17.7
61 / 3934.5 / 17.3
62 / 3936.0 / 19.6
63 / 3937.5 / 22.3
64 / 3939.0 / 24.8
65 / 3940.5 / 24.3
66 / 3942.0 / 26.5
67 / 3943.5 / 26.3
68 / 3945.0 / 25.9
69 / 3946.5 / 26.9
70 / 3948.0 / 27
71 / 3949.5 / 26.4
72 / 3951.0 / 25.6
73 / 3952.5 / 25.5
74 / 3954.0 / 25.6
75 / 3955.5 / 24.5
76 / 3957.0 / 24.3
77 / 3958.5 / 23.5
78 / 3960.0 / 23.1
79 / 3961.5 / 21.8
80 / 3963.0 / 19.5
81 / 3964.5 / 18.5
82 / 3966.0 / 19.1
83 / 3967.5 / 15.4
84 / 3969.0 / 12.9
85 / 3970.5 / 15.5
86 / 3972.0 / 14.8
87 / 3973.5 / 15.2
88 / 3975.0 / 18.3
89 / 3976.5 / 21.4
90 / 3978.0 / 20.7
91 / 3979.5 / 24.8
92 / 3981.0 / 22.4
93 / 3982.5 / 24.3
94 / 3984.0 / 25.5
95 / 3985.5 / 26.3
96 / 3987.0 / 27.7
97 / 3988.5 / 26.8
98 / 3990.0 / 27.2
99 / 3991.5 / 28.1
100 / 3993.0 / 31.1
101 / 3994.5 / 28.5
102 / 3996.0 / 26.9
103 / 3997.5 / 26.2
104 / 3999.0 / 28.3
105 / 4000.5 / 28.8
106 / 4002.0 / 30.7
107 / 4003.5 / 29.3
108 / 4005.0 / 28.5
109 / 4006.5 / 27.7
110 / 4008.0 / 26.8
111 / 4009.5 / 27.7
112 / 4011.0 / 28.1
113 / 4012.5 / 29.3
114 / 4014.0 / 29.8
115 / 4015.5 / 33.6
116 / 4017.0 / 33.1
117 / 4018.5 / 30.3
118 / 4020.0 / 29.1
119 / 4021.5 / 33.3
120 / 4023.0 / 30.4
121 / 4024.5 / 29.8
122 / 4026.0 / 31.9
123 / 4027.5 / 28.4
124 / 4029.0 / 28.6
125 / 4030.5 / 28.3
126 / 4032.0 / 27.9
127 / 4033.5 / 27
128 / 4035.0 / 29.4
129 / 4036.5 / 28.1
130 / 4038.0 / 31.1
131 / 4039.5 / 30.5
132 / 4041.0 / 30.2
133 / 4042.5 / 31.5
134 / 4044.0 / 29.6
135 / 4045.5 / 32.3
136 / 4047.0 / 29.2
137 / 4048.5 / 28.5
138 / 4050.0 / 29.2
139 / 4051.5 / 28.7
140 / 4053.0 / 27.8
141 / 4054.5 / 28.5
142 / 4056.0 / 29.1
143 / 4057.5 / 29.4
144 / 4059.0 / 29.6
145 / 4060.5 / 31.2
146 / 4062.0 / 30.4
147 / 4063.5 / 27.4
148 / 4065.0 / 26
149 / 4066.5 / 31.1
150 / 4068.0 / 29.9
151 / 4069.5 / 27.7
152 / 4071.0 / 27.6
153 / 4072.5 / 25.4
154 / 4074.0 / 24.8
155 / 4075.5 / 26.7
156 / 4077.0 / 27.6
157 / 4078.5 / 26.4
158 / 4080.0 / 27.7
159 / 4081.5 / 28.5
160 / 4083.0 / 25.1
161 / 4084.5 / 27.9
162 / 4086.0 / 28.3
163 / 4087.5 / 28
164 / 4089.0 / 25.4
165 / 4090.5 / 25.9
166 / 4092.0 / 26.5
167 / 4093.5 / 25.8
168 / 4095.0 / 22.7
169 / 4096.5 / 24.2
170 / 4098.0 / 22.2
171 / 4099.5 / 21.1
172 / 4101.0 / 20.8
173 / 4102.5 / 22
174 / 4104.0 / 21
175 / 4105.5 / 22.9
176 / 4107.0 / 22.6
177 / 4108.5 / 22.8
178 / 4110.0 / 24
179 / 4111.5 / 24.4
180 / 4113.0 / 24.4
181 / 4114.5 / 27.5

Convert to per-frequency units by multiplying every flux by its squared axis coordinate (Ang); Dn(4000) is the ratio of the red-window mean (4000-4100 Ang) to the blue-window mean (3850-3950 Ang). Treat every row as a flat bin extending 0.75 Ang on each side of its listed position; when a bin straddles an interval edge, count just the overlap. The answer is 1.28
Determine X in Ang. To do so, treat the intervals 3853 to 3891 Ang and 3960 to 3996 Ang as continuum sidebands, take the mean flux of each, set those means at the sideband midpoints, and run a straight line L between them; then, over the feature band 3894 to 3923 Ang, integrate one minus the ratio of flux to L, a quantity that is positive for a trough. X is -2.2 Ang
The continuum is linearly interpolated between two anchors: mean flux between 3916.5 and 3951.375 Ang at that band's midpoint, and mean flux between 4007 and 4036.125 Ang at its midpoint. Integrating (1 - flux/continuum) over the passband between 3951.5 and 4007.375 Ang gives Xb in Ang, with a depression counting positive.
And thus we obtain 6.3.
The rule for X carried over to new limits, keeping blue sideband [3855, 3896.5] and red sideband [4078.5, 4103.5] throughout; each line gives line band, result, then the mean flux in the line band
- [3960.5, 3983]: 4.9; 19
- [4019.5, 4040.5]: -4.2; 29.6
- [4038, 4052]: -3.0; 30.1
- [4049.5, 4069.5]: -3.3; 29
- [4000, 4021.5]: -4.5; 29.6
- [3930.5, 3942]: 1.5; 20.9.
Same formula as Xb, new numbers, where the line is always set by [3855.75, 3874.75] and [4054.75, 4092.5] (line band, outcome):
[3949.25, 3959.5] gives 0.88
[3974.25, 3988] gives 1.93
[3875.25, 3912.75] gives 6.39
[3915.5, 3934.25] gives 2.97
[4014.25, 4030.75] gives -1.86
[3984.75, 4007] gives -0.55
